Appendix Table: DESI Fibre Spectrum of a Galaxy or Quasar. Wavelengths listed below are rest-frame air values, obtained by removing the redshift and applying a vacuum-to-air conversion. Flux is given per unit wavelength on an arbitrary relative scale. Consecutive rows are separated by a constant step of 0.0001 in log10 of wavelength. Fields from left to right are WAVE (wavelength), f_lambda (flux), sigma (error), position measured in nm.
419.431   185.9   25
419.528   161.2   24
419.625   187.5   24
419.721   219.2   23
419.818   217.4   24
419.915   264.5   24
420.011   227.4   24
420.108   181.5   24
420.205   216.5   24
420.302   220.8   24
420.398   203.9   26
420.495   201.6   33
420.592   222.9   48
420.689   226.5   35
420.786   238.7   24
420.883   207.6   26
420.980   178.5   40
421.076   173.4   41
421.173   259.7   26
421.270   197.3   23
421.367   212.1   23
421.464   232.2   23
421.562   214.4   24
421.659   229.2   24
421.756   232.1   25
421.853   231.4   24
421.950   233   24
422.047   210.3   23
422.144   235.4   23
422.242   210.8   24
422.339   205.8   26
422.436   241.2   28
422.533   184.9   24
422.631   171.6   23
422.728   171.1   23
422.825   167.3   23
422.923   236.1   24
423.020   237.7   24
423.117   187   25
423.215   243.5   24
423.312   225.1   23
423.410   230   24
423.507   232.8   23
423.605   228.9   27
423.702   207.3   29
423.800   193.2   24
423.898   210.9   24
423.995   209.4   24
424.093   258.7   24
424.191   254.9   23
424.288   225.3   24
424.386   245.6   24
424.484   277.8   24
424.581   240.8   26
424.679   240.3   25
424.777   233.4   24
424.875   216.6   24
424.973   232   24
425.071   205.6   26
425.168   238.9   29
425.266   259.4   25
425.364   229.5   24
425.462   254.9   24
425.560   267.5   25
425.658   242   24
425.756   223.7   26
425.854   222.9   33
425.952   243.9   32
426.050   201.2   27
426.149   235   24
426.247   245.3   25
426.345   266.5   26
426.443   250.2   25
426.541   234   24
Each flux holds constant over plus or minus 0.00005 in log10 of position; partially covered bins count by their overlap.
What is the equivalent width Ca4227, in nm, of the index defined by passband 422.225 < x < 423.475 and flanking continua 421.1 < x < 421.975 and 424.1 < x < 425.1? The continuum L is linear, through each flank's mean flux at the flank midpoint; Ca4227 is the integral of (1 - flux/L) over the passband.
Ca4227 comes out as 0.12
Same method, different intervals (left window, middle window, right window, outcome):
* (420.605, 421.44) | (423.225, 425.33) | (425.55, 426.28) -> -0.052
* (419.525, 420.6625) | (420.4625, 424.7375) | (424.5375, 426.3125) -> 0.064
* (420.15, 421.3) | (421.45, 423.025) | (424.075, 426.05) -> 0.059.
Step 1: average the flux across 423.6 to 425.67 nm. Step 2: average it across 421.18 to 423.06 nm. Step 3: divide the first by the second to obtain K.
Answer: 1.10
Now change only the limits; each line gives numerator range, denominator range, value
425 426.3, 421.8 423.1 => 1.12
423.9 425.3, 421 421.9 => 1.08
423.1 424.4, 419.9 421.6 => 1.05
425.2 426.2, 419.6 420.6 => 1.11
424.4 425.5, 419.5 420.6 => 1.13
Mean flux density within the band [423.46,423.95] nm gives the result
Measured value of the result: 214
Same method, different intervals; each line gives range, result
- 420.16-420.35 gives 219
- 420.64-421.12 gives 205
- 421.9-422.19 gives 227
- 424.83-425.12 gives 219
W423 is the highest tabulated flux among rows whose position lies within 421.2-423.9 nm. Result 243.5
